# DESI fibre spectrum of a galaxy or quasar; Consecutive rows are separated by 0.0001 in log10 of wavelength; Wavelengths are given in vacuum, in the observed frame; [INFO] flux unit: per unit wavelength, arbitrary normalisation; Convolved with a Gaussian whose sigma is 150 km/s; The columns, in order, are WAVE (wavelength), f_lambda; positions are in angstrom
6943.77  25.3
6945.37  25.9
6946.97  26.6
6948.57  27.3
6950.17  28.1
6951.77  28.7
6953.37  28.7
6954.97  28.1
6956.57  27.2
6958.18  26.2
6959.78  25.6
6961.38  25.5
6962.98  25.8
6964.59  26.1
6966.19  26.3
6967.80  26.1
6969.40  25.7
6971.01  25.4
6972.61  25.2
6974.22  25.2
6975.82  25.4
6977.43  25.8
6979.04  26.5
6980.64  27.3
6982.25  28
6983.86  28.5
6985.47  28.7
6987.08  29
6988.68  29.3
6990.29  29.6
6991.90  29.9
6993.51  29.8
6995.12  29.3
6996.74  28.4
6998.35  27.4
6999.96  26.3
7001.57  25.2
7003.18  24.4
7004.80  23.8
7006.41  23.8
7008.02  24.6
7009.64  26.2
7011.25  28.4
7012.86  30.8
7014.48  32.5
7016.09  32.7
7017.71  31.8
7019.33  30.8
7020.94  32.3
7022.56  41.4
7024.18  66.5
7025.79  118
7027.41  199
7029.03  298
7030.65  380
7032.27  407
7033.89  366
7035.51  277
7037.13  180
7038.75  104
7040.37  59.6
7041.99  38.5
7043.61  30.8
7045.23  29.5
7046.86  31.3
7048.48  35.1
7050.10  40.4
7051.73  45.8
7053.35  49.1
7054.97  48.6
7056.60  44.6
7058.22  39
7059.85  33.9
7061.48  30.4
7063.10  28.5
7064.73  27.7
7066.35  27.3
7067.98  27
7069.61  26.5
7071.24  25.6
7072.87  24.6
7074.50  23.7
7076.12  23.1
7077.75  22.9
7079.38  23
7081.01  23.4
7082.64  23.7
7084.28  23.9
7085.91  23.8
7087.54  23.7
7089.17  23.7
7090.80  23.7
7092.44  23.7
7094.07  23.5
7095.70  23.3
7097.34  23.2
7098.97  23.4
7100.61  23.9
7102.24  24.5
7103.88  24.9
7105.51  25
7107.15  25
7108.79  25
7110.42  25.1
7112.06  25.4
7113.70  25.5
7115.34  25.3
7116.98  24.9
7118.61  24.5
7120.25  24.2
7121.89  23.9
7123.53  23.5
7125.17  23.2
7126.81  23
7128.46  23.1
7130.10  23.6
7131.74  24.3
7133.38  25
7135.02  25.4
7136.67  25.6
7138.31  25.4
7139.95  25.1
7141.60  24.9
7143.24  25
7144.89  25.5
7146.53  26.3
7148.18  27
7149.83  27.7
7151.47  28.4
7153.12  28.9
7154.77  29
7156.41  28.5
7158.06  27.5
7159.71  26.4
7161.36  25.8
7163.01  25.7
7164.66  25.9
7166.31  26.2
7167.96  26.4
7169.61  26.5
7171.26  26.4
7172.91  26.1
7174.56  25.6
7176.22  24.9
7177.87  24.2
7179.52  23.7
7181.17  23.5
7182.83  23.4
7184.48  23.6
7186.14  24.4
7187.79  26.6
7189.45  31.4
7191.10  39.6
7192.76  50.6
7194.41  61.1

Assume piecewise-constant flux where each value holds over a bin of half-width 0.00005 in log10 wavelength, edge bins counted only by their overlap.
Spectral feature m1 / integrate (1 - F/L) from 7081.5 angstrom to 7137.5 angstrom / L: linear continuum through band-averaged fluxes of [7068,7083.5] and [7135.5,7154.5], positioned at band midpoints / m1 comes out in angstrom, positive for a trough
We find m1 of 2.3 angstrom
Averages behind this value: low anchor 24.2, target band 24.2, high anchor 26.4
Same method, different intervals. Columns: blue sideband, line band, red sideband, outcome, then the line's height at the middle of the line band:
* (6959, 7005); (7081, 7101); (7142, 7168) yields 2.4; 26.9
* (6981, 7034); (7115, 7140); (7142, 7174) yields 8.2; 36.4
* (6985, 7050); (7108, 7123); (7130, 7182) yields 6.3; 42.6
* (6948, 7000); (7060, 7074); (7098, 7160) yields -0.7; 26.1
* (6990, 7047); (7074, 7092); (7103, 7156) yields 9.9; 52.4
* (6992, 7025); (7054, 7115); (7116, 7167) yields 2.8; 27.8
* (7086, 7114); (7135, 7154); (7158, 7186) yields -1.1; 24.9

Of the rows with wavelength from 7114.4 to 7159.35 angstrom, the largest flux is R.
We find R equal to 29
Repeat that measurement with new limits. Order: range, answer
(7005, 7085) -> 407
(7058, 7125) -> 39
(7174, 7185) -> 25.6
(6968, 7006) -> 29.9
